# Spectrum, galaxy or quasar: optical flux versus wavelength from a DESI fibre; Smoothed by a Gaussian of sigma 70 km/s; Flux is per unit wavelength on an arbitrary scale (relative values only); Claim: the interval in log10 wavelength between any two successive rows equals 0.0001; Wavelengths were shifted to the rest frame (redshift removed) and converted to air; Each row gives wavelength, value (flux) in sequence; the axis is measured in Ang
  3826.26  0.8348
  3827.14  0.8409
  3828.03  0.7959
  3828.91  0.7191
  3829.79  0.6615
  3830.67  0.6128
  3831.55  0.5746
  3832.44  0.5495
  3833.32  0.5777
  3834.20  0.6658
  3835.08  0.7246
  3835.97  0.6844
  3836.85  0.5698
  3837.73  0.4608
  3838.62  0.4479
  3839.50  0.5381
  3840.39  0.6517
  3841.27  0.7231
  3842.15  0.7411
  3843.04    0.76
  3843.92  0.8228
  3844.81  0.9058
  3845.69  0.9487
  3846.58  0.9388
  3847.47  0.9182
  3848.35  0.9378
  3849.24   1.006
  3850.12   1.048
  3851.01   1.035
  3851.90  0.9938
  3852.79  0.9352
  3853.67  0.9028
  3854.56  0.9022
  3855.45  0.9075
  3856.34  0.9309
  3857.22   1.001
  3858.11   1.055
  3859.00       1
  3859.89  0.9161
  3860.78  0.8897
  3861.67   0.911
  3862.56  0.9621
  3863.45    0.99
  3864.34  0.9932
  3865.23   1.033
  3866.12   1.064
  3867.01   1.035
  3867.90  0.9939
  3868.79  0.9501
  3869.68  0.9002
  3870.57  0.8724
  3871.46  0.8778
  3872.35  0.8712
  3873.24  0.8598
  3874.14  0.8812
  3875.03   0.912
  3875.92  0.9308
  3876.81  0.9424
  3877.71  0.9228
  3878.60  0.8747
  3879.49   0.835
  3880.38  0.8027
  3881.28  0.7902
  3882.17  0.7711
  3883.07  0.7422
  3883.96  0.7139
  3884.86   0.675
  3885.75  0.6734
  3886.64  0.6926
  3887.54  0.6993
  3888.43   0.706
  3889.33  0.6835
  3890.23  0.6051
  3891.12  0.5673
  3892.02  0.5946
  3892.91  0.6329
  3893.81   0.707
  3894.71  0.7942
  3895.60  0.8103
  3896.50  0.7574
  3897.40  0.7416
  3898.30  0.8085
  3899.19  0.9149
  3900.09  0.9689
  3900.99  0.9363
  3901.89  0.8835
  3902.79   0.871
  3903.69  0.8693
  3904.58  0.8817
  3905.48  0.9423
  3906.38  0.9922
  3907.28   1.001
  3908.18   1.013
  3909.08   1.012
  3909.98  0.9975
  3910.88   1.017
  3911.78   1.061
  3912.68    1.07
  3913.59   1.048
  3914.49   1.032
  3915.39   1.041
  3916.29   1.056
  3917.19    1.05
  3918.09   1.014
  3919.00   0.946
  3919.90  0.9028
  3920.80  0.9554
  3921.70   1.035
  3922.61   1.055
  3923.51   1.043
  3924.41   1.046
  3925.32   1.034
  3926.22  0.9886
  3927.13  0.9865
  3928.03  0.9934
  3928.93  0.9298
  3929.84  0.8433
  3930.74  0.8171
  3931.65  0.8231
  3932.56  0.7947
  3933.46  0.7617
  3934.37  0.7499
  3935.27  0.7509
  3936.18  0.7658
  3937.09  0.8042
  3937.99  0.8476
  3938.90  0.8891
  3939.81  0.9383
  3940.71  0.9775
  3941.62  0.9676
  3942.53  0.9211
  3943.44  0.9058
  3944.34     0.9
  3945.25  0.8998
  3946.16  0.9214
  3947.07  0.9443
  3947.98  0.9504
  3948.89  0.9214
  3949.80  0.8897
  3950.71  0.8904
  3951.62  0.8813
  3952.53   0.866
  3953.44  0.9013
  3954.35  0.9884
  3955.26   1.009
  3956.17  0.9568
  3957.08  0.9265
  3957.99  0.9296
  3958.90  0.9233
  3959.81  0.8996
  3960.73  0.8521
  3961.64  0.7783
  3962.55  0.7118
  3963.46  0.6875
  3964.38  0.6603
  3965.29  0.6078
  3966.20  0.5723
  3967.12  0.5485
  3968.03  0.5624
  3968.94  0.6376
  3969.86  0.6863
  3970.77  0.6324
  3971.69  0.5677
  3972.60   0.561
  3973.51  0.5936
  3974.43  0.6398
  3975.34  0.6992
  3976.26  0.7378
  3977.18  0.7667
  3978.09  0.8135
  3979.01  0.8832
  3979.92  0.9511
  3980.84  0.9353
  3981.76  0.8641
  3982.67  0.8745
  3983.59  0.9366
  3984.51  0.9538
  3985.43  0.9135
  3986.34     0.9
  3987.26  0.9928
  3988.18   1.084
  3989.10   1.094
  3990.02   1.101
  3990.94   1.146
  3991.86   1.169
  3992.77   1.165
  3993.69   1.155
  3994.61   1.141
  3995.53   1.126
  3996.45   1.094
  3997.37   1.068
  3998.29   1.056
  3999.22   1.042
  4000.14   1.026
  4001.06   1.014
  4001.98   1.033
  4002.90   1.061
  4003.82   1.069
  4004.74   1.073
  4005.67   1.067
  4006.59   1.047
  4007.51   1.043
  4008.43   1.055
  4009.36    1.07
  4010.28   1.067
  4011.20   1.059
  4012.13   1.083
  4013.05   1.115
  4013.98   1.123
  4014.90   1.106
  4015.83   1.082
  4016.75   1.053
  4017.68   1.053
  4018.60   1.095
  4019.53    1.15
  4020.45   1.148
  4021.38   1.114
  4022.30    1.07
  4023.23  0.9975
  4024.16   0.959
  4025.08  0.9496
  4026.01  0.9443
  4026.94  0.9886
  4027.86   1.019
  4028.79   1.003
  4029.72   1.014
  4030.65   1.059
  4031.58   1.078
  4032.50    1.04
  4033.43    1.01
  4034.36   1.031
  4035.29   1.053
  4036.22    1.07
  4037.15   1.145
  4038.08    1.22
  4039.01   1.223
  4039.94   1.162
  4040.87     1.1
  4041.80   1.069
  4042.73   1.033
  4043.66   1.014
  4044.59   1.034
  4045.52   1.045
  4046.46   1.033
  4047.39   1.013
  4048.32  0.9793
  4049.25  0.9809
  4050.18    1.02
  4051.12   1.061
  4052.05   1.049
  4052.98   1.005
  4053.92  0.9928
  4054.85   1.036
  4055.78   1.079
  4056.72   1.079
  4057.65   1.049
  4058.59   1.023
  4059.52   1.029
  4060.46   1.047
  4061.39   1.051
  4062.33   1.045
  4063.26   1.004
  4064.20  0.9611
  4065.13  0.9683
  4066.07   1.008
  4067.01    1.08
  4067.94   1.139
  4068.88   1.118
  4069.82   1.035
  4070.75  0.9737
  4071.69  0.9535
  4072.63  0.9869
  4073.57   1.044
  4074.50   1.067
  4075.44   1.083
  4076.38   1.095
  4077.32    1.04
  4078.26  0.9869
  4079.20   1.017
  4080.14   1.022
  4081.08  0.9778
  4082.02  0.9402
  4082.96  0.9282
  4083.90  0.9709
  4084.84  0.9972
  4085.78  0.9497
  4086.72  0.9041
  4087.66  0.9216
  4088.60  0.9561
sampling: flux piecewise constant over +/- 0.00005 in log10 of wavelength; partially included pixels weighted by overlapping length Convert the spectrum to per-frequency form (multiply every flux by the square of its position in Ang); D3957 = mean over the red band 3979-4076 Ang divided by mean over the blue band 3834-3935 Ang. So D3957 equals 1.3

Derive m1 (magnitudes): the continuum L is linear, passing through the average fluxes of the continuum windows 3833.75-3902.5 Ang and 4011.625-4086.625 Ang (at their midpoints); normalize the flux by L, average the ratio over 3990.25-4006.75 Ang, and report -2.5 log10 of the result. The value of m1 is -0.11 mag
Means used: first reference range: 0.834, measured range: 1.09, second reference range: 1.04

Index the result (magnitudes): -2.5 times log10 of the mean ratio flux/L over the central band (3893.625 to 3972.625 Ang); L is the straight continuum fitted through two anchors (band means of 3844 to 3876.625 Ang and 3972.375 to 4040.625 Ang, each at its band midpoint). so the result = 0.12 mag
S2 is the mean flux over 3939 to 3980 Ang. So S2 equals 0.809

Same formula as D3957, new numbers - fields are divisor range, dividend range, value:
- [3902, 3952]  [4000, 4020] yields 1.19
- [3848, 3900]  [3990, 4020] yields 1.35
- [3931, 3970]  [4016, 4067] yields 1.31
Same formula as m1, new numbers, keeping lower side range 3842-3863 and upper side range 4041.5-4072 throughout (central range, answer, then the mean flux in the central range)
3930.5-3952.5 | 0.12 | 0.872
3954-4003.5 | 0.13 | 0.885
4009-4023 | -0.08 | 1.09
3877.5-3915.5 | 0.14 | 0.839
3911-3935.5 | 0.01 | 0.959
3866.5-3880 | 0.04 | 0.911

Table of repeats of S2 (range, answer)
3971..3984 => 0.77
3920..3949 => 0.911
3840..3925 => 0.896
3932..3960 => 0.893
